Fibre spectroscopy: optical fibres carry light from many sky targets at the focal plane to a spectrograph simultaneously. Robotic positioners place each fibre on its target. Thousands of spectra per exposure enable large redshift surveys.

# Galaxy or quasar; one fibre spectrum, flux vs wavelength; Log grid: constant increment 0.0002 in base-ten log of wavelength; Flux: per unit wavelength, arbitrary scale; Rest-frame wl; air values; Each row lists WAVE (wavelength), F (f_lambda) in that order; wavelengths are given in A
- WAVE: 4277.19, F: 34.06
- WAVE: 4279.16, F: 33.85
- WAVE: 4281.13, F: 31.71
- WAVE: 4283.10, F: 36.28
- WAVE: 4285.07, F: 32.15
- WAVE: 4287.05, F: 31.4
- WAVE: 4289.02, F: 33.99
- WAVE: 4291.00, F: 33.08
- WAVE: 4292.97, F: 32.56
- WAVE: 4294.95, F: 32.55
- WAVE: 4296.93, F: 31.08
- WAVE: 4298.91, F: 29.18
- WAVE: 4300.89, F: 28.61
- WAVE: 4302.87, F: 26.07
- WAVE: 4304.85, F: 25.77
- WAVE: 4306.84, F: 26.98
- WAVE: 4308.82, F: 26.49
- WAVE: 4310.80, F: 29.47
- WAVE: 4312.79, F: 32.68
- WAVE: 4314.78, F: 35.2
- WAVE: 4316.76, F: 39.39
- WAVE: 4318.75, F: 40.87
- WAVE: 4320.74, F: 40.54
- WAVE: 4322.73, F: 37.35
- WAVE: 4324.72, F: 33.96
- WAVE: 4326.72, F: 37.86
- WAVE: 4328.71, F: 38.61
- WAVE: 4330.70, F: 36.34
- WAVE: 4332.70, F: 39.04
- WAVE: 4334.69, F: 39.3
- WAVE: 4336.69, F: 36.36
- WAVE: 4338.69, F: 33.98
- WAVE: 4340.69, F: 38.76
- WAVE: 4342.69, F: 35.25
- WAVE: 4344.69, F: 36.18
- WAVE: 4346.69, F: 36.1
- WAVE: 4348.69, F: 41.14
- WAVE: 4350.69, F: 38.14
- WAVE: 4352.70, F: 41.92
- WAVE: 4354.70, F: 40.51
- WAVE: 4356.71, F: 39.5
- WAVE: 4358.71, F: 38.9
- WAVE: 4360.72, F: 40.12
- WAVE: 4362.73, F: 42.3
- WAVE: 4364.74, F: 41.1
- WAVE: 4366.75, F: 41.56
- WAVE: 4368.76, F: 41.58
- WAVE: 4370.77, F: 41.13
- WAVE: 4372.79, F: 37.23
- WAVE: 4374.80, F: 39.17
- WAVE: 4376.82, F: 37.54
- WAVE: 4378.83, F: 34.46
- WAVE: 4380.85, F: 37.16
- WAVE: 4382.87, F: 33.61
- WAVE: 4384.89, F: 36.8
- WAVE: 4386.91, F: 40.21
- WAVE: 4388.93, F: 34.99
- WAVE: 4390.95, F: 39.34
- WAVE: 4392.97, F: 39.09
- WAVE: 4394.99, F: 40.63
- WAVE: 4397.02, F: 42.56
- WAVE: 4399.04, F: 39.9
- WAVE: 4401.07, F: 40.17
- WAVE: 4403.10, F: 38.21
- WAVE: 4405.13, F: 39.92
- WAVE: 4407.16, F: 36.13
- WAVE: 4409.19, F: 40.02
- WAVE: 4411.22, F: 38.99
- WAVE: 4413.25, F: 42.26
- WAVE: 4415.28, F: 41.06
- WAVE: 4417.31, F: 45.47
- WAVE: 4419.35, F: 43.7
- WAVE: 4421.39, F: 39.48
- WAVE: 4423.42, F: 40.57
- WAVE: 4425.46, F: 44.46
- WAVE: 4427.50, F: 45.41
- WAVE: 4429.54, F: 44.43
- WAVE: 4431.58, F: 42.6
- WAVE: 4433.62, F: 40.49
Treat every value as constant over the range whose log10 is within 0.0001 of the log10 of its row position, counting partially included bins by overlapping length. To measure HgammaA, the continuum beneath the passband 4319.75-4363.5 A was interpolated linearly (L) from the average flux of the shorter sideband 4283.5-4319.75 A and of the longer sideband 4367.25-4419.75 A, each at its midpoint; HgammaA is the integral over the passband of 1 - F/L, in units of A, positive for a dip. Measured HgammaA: -4.2 A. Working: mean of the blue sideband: 31.6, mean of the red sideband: 39.3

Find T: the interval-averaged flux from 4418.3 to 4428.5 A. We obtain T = 42.7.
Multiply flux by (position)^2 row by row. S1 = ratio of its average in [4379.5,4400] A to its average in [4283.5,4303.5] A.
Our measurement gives 1.3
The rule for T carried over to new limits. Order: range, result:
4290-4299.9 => 31.7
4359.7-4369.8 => 41.3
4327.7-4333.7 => 38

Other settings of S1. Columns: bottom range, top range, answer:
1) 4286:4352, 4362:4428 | 1.20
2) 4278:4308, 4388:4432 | 1.39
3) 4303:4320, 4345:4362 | 1.26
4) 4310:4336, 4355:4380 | 1.09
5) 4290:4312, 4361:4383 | 1.38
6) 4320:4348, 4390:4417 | 1.11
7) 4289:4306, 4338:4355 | 1.29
